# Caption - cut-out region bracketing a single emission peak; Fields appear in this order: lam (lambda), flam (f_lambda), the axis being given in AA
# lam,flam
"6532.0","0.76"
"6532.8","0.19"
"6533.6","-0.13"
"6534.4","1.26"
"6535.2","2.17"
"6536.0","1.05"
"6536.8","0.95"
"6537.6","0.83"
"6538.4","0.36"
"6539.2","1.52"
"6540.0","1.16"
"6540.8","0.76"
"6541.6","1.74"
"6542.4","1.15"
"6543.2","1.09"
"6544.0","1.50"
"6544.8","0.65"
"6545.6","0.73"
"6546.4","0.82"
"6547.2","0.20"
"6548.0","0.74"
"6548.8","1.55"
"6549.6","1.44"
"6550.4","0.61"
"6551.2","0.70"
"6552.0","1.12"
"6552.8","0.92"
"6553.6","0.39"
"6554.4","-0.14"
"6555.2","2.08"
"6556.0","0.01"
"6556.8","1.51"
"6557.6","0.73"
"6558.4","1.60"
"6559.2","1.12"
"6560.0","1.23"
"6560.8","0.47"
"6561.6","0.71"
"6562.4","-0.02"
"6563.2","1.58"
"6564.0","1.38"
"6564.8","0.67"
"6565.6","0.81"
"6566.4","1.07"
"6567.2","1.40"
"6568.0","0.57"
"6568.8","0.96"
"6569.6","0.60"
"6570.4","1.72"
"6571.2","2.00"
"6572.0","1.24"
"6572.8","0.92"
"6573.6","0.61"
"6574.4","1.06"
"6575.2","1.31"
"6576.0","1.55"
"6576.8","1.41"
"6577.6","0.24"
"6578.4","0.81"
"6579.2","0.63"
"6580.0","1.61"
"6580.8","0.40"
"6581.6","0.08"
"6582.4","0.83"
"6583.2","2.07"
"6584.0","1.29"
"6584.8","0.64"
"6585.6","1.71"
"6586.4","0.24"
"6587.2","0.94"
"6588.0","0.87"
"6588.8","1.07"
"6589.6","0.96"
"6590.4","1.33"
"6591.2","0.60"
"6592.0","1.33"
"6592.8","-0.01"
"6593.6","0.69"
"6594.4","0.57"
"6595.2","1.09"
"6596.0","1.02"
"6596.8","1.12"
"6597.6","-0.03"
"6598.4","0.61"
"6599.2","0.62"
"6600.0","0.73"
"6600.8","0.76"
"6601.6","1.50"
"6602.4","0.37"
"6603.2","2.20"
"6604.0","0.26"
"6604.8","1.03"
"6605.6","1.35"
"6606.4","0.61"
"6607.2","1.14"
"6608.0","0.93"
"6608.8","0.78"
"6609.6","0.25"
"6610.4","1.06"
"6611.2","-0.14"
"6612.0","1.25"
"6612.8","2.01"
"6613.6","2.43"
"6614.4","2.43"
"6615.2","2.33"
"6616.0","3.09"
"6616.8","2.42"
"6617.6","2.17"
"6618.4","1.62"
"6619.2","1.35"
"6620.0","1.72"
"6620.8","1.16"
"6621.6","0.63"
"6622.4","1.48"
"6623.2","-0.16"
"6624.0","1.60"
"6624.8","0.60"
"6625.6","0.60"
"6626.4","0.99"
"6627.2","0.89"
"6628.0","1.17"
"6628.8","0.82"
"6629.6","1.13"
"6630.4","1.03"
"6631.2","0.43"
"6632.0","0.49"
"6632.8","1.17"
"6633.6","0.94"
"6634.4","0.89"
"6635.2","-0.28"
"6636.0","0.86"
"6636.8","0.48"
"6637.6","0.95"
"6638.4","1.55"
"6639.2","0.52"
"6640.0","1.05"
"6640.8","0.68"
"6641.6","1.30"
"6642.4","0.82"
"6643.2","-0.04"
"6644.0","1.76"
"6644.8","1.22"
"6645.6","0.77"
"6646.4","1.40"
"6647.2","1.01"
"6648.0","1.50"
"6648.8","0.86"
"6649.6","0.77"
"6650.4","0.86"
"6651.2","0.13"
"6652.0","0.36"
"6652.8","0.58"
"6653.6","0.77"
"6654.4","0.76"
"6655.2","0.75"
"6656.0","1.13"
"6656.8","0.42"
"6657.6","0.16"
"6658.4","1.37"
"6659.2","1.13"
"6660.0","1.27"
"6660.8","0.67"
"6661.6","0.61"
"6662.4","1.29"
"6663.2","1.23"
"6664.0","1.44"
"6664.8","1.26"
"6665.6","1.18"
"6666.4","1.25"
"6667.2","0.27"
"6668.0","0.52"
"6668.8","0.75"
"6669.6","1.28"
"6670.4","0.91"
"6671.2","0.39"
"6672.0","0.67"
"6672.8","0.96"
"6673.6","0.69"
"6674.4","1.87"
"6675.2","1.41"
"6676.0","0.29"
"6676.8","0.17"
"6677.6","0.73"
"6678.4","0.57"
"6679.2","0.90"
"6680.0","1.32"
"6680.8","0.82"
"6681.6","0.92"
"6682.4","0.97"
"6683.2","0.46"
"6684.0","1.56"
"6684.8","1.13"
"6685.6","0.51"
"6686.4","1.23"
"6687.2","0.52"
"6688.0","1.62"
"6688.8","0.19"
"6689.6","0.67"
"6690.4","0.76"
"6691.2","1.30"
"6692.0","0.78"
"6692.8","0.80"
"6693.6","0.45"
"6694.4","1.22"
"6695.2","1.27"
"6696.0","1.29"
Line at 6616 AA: H-beta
